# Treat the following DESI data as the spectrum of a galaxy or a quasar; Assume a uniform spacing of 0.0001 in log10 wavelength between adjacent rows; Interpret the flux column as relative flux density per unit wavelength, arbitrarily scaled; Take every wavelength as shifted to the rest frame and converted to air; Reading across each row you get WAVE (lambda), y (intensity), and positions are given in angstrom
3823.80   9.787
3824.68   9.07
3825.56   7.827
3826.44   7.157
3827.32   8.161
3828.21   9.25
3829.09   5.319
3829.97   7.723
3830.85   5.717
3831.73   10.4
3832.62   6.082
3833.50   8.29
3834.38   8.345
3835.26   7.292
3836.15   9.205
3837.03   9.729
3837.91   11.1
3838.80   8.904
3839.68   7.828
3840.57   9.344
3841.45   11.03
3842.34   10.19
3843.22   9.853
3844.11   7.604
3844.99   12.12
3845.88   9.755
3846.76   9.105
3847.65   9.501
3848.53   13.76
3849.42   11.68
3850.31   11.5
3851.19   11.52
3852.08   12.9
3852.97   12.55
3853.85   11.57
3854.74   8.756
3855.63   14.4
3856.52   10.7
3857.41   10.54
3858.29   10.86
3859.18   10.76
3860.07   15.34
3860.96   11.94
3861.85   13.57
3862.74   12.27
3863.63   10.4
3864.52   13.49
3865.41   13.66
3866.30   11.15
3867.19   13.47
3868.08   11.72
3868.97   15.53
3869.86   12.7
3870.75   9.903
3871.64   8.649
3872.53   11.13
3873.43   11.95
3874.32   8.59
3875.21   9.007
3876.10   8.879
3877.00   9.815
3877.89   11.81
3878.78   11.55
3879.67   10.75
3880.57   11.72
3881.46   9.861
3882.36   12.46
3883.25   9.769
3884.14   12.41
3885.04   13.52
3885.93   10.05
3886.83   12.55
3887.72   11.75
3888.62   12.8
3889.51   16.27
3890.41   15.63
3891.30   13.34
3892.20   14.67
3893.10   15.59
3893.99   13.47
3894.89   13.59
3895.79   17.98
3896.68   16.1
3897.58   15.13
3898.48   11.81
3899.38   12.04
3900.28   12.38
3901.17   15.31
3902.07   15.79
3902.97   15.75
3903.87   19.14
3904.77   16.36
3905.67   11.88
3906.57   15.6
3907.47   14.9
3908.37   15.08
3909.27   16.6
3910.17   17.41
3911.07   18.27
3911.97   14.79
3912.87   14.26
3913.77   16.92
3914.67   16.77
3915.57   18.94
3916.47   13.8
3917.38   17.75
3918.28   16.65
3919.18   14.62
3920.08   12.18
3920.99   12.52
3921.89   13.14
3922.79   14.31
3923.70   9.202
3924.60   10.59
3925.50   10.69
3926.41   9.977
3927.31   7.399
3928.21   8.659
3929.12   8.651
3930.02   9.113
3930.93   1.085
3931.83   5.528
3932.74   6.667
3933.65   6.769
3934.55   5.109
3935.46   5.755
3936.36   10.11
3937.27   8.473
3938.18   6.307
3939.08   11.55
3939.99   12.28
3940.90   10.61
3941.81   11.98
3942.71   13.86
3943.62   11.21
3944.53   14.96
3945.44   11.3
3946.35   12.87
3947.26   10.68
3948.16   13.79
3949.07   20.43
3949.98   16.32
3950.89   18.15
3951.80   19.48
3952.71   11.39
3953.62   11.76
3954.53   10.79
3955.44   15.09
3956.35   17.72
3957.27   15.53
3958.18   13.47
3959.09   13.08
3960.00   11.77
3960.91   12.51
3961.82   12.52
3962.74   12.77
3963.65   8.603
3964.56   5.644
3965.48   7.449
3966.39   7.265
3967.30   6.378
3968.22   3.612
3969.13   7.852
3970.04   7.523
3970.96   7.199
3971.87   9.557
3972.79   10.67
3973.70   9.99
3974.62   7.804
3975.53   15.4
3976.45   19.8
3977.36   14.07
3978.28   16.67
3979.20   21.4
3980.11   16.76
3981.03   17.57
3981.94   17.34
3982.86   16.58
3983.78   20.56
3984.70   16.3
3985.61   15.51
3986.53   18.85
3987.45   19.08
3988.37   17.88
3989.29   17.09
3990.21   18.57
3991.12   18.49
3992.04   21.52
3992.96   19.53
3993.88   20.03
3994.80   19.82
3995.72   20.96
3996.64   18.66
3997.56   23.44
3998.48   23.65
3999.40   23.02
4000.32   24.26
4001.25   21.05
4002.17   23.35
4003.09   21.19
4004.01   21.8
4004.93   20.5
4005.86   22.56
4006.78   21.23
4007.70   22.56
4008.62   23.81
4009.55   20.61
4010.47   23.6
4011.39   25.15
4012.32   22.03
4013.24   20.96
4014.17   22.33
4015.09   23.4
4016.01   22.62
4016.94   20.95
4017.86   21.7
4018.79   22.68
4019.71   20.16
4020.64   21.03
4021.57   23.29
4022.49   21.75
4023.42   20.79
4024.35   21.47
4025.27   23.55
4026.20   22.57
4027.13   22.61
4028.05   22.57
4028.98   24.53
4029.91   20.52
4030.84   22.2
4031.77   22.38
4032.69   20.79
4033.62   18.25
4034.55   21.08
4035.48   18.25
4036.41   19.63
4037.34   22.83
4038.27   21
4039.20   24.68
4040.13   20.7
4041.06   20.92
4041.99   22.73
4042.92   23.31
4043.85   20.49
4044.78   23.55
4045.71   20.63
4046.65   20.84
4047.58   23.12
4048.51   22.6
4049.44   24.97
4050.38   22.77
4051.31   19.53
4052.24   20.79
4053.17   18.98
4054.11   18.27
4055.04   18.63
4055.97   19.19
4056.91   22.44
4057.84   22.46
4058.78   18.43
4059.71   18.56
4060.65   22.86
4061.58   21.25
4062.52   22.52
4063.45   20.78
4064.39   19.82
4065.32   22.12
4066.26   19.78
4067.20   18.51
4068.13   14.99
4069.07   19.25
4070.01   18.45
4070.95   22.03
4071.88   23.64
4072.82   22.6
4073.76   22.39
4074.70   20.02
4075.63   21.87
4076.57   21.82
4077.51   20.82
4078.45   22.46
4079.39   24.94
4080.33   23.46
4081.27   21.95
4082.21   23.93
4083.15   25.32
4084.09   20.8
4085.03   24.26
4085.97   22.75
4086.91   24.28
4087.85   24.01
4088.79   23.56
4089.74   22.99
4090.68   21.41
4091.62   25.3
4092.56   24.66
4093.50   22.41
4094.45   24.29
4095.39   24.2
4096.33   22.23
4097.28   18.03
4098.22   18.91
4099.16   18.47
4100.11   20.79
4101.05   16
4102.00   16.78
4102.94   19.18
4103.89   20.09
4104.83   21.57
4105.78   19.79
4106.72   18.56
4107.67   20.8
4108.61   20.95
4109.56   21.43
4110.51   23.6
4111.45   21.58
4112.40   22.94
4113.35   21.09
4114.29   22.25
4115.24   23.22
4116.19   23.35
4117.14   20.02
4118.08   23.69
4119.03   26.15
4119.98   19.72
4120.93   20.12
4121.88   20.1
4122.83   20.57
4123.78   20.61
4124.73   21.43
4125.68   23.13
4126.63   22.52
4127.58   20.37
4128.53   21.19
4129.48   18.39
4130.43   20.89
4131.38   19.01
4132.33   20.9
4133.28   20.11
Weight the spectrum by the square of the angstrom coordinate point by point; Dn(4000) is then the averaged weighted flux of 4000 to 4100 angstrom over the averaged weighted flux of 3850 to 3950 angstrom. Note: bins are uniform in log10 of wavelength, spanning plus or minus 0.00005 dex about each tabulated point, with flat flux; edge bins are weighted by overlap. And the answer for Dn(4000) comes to 1.9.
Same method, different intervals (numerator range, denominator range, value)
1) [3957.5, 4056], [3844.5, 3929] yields 1.56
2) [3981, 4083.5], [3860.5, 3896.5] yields 1.87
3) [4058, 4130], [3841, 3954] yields 1.92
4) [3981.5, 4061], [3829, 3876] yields 2.17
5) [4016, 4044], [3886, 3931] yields 1.66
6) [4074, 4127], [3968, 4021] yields 1.22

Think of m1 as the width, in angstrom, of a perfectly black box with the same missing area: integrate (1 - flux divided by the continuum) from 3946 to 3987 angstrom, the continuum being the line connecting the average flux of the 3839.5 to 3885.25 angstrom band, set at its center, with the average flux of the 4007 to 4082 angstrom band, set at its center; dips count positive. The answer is 9.3 angstrom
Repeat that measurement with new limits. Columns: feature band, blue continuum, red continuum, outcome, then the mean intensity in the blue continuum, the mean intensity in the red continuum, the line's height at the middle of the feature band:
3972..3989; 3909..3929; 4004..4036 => 2.40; 13.8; 21.9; 18.7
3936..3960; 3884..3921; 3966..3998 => 3.18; 14.9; 15.4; 15.2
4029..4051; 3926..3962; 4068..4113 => -4.38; 11.4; 21.6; 18.1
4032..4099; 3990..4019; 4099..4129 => -0.68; 21.8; 21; 21.4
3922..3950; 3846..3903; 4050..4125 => 9.00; 12.3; 21.3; 14.9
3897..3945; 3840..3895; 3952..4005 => 3.69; 11.7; 15.5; 13.5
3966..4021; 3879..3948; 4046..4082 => -3.28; 12.6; 21.1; 17.1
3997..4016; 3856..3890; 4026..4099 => -3.87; 11.7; 21.6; 18.7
